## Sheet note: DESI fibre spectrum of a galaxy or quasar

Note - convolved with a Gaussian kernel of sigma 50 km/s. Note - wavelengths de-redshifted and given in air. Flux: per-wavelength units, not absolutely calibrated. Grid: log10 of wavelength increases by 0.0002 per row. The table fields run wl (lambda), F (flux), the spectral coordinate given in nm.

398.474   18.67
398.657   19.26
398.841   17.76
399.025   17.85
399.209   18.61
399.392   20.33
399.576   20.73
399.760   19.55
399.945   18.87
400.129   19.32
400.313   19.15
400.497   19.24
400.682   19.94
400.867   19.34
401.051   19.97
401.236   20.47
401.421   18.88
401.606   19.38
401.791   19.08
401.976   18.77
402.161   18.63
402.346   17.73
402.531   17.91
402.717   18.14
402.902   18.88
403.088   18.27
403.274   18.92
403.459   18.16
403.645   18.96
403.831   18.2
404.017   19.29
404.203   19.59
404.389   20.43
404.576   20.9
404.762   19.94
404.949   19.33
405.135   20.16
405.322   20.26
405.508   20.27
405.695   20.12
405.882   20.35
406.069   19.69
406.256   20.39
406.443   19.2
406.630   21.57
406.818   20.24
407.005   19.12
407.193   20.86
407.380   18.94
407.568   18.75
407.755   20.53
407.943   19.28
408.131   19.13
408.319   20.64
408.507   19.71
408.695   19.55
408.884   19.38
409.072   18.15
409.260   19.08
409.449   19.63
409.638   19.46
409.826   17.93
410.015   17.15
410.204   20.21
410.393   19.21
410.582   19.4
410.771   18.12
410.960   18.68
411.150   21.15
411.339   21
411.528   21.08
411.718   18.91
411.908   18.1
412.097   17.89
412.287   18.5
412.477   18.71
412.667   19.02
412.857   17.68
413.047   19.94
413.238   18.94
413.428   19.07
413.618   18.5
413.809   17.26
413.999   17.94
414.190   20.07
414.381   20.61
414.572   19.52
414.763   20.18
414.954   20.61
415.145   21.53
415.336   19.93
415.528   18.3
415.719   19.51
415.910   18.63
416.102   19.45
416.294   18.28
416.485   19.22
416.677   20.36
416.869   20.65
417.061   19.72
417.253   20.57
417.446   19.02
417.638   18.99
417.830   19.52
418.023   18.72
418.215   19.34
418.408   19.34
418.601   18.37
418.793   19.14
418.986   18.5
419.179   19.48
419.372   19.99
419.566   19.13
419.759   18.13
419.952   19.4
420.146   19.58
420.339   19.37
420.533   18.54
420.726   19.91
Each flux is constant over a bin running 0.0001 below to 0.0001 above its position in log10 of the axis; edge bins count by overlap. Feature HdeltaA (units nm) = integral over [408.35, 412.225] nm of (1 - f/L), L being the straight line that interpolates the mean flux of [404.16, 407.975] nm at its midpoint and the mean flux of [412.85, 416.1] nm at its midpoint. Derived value 0.09 nm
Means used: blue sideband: 20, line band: 19.2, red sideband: 19.4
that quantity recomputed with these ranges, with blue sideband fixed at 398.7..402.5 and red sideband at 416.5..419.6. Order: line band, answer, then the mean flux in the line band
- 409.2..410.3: 0.02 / 18.9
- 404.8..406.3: -0.06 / 20.1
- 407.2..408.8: -0.03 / 19.6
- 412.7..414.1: 0.06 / 18.5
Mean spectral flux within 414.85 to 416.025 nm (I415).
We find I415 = 19.8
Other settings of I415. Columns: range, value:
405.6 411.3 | 19.5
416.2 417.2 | 19.7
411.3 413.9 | 18.9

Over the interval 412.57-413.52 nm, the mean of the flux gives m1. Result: 18.9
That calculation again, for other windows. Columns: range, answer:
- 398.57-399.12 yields 18.3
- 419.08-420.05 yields 19.2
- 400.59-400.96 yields 19.7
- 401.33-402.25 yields 19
